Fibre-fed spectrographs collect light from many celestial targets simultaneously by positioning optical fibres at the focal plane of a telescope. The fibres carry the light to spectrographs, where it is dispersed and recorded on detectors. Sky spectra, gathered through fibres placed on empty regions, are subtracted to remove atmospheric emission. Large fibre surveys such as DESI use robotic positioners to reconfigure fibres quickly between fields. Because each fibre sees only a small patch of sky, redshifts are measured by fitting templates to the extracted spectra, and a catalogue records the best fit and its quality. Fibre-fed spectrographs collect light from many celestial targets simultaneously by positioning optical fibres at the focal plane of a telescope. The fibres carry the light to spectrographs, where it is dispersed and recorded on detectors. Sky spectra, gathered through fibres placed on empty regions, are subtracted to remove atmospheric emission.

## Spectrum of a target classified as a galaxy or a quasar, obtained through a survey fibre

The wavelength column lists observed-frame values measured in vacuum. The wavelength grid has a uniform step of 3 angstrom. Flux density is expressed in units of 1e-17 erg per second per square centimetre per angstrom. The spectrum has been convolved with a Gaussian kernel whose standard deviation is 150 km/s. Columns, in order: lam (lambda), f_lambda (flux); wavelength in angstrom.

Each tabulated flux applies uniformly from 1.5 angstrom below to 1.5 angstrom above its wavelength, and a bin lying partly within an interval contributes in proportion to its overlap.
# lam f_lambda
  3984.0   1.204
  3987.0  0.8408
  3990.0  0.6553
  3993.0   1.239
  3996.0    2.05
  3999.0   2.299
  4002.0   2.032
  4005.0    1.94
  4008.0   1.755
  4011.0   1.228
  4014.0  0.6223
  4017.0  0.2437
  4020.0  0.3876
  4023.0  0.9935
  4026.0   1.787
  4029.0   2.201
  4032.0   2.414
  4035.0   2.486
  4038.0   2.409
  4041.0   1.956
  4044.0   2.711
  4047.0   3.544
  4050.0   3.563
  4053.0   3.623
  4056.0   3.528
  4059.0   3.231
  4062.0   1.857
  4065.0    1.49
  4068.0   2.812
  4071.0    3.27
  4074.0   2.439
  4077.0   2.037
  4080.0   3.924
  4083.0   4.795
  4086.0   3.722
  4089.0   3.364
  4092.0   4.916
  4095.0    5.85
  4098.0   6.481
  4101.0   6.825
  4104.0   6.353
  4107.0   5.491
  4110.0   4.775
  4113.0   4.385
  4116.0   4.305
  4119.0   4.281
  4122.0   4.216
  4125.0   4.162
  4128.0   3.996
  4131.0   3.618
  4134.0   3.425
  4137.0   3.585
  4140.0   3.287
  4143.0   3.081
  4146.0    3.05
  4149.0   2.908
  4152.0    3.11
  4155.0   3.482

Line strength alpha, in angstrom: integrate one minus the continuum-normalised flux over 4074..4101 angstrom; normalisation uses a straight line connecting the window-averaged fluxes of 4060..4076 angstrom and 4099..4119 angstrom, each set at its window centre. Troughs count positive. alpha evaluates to -3.9 angstrom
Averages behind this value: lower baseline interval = 2.39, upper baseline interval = 5.3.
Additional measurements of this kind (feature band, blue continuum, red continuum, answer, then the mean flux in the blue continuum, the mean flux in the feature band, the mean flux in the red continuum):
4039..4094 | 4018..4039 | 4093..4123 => 3.5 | 1.76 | 3.17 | 5.31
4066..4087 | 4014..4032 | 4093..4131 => 1.7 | 1.19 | 3.23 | 5.03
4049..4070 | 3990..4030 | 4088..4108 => 4.9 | 1.41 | 2.87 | 5.67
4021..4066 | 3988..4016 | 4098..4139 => 2.1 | 1.5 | 2.51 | 4.62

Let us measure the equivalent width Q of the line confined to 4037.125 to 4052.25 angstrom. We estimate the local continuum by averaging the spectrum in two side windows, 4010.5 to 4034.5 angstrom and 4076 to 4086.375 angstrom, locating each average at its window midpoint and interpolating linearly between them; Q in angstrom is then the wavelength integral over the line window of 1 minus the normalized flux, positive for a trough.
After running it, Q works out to -4.6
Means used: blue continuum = 1.29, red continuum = 3.68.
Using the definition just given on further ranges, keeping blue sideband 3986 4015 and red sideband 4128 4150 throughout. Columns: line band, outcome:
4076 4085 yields -3.9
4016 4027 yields 5.9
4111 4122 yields -4.7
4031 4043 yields -2.2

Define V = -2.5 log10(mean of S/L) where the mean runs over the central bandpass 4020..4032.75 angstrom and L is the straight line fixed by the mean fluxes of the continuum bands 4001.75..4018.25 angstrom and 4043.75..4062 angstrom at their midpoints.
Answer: 0.26 mag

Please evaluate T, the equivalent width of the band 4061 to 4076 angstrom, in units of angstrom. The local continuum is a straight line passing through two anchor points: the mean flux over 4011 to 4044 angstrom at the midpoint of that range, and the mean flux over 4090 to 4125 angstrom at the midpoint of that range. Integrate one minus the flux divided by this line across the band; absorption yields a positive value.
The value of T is 4.7 angstrom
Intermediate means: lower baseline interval 1.59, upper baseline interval 5.19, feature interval 2.38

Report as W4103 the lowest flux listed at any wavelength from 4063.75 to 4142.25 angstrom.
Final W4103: 1.49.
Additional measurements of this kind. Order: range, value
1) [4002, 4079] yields 0.2437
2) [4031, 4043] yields 1.956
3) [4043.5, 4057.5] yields 2.711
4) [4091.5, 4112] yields 4.775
